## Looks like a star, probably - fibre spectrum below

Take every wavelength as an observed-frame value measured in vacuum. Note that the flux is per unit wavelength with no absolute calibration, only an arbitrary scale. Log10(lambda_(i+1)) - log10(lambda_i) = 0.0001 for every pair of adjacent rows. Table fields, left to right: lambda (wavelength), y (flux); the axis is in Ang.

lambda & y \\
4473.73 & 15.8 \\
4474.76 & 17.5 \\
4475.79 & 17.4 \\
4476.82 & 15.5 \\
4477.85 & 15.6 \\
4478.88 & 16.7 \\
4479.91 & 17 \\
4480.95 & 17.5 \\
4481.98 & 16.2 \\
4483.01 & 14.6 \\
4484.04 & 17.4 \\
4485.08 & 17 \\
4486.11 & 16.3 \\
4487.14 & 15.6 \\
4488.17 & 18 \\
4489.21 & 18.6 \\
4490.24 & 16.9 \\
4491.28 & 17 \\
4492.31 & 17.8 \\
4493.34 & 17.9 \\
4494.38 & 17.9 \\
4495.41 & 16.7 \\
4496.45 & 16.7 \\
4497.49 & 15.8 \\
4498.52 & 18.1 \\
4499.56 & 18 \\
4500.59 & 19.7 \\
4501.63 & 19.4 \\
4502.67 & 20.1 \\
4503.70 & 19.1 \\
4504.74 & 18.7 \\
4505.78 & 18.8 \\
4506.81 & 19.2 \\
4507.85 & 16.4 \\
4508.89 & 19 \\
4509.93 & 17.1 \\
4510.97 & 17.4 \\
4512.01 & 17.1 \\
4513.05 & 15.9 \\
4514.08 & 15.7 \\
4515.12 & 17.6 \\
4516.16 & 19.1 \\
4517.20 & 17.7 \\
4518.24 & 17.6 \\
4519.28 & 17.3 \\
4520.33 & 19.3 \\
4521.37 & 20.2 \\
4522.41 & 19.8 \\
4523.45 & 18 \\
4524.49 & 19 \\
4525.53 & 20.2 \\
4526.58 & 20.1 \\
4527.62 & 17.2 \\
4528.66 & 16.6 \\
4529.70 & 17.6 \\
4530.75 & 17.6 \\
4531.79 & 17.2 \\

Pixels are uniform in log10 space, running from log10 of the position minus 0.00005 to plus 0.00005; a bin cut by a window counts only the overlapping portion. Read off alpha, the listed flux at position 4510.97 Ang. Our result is 17.4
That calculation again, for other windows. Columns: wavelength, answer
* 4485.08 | 17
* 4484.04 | 17.4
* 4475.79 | 17.4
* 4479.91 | 17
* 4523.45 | 18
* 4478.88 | 16.7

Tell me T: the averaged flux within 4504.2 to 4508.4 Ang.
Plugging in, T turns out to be 18.3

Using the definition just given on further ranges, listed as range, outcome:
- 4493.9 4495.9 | 17.3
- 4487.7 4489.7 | 18.2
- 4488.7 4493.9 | 17.6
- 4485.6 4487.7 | 16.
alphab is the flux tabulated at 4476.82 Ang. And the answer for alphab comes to 15.5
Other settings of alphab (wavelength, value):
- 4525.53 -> 20.2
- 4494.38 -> 17.9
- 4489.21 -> 18.6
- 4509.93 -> 17.1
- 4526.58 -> 20.1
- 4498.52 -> 18.1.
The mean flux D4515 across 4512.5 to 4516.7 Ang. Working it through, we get 17.1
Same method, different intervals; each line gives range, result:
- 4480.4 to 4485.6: 16.5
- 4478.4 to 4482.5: 16.8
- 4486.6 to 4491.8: 17.2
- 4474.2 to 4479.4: 16.5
